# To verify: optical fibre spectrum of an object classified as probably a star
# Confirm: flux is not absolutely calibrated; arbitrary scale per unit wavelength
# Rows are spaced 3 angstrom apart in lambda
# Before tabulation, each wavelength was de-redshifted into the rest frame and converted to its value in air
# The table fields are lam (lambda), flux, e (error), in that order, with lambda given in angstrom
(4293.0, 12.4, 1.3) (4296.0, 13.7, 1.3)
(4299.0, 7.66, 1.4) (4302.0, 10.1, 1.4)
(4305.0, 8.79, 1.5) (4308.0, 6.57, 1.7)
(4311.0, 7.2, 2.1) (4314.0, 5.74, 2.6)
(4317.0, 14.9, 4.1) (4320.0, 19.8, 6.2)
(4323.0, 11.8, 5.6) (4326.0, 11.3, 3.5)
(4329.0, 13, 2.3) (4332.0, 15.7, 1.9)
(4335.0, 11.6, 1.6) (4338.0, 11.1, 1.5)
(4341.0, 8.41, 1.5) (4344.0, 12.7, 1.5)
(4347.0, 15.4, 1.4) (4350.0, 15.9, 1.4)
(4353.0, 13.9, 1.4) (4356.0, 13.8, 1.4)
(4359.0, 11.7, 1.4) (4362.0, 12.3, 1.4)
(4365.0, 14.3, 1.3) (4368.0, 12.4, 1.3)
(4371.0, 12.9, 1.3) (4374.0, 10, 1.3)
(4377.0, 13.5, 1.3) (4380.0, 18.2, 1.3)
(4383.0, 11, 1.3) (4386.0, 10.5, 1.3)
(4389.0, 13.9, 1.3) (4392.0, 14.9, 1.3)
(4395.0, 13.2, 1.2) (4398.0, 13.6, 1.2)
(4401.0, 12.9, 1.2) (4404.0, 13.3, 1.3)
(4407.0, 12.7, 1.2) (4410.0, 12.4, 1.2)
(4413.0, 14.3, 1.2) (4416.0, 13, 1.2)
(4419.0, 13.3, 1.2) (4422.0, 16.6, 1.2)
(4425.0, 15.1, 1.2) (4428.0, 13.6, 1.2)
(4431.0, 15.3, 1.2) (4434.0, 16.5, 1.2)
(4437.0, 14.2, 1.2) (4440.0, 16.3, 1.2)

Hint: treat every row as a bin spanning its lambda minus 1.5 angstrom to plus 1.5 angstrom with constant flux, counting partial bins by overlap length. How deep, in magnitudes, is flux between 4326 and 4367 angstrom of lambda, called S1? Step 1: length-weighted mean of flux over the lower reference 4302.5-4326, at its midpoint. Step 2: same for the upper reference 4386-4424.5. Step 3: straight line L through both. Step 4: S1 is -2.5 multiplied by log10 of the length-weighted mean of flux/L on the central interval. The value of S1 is -0.11 mag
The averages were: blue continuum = 10.7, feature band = 13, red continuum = 13.6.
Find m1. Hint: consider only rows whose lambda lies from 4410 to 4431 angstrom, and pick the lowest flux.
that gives 12.4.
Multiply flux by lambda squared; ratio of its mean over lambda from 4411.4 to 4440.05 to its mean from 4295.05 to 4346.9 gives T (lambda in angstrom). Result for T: 1.4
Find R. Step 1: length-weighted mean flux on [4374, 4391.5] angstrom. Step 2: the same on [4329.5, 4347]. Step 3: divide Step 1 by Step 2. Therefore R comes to 1.1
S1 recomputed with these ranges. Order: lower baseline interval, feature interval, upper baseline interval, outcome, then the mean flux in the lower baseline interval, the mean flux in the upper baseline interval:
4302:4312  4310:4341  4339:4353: -0.17 mag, 7.92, 13.1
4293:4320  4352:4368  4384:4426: -0.10 mag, 10.1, 13.5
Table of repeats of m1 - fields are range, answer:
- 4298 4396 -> 5.74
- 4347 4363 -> 11.7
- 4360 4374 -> 10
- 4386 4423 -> 10.5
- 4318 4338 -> 11.1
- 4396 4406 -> 12.9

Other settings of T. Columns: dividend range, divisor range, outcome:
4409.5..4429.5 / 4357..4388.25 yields 1.13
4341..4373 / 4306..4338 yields 1.15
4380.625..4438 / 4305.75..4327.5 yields 1.31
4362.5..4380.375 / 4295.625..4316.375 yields 1.59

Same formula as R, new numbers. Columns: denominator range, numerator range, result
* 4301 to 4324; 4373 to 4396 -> 1.25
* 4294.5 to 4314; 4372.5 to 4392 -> 1.49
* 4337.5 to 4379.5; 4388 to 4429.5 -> 1.07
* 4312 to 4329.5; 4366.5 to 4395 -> 1.04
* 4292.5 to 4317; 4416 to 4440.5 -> 1.62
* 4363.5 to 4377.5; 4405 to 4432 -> 1.11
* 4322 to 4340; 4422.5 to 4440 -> 1.23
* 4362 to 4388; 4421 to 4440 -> 1.19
